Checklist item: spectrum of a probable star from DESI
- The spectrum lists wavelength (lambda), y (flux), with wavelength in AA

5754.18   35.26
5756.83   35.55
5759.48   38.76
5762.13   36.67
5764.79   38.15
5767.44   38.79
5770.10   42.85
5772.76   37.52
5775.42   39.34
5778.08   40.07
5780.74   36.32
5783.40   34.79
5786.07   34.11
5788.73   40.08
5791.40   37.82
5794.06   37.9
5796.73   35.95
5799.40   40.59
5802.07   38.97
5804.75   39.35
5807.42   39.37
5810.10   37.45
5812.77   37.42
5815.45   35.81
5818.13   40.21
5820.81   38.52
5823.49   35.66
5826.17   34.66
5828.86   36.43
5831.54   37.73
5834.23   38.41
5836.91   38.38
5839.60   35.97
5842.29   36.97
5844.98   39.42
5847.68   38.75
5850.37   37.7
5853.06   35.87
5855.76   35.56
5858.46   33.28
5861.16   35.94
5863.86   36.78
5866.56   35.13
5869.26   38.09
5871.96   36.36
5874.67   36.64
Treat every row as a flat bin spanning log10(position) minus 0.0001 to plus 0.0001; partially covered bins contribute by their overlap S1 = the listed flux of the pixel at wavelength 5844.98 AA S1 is 39.42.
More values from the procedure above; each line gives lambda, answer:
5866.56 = 35.13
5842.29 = 36.97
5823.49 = 35.66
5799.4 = 40.59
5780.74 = 36.32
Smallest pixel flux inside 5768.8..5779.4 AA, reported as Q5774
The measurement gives 37.52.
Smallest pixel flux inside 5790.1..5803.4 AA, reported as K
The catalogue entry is 35.95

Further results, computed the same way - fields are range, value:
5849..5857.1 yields 35.56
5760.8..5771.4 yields 36.67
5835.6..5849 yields 35.97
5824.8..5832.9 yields 34.66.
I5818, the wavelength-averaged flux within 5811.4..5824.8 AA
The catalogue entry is 37.5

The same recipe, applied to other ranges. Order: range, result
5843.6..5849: 39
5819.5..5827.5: 36.3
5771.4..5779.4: 39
